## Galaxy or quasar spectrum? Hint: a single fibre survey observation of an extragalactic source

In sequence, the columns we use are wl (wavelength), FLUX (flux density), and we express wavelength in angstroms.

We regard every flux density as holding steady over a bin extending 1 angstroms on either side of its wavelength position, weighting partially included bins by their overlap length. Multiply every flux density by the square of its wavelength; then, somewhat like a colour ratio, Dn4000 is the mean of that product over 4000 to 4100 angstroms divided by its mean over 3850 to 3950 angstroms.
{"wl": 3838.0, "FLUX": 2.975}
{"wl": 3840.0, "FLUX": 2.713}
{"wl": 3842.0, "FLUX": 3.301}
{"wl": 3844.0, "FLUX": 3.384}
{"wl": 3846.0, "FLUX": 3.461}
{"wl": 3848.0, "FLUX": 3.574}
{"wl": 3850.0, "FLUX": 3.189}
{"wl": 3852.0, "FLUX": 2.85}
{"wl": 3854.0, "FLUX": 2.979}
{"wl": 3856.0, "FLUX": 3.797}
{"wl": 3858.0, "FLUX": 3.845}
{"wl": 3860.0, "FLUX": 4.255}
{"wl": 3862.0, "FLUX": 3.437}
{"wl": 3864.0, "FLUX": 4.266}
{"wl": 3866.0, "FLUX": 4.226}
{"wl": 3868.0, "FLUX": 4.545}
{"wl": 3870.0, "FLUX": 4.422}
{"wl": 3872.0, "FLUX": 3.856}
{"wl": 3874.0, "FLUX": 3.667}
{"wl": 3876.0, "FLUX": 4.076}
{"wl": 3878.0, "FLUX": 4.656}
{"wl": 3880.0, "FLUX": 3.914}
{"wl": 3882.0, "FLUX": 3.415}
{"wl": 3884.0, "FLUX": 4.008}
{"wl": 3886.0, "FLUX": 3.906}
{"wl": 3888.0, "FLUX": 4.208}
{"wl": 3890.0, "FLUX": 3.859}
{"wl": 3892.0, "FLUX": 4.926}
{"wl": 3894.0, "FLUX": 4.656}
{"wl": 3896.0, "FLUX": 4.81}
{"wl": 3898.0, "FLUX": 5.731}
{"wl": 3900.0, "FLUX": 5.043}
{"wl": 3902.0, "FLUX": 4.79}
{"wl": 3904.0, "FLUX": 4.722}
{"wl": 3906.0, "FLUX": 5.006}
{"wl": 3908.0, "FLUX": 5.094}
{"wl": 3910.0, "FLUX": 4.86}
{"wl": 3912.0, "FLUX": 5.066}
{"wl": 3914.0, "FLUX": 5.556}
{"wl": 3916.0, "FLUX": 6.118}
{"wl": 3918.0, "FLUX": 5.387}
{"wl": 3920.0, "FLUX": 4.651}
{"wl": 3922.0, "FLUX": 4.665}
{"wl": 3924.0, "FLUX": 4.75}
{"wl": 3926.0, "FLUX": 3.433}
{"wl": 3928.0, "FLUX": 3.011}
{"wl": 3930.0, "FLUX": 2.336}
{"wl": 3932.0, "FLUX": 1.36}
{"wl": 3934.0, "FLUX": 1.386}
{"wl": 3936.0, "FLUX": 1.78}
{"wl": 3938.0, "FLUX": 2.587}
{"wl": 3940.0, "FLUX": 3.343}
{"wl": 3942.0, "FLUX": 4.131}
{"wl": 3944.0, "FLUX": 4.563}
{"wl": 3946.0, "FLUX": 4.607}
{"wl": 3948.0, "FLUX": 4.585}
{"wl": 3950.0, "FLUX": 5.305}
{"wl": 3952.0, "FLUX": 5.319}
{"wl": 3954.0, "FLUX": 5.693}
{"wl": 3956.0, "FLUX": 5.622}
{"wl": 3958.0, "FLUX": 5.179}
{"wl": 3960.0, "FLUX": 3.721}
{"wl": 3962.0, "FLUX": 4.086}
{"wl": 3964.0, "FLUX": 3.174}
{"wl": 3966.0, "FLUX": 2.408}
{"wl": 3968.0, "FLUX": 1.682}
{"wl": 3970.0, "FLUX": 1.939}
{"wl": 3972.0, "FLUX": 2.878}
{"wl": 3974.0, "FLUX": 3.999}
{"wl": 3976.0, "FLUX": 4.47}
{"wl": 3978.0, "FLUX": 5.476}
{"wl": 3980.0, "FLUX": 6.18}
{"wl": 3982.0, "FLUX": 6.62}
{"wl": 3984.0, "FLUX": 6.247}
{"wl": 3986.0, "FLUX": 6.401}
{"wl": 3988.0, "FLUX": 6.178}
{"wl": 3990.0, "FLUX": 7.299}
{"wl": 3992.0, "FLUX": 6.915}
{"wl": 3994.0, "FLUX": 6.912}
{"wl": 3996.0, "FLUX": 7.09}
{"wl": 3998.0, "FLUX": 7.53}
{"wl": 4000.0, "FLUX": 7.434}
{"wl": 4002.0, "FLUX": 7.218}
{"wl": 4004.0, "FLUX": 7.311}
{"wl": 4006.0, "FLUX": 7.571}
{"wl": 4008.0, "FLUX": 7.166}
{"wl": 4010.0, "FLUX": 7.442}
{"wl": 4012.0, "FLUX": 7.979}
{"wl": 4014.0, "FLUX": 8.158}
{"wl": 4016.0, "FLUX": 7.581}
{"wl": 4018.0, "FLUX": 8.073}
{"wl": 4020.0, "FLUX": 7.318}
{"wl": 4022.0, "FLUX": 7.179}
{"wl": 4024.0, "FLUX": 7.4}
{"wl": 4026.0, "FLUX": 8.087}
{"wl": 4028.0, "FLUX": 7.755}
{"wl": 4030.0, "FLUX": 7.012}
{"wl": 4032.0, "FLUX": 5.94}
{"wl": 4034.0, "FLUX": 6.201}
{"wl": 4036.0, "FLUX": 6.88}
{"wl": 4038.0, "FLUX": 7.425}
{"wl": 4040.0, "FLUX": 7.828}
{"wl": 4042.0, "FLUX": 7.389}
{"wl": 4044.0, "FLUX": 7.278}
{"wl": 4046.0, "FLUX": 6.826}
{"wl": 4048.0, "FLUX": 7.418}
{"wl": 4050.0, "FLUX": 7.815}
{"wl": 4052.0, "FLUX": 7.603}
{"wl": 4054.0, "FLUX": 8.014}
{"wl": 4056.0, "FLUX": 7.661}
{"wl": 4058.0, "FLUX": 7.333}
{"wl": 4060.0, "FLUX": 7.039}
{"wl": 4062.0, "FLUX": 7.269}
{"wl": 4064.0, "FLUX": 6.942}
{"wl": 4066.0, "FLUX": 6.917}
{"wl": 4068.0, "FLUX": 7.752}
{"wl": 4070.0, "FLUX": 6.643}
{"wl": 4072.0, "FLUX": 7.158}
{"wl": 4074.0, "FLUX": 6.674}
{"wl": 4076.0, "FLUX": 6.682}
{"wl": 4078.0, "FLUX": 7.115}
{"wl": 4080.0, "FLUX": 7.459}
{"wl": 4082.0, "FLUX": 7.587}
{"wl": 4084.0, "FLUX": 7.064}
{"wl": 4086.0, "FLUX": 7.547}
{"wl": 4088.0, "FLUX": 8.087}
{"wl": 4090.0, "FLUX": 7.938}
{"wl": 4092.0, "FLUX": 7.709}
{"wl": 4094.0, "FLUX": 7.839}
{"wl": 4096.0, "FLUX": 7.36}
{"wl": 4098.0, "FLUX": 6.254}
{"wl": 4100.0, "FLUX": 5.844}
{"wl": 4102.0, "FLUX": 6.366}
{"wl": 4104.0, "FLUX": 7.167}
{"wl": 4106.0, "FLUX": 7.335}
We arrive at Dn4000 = 1.92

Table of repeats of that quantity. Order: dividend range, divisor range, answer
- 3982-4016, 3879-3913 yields 1.65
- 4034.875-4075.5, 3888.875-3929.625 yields 1.64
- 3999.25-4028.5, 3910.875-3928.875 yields 1.67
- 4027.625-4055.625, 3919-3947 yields 2.30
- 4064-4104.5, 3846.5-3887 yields 2.08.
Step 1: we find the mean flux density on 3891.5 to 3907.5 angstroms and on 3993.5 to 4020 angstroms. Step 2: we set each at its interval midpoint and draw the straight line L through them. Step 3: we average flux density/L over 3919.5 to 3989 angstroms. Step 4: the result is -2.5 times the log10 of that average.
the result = 0.47 mag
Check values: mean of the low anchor 4.97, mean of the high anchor 7.5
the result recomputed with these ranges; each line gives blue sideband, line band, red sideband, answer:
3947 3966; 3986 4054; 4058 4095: -0.21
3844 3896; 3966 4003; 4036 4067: 0.10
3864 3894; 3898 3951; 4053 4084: 0.16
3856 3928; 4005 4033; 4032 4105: -0.16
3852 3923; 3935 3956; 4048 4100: 0.25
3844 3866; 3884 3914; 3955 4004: -0.14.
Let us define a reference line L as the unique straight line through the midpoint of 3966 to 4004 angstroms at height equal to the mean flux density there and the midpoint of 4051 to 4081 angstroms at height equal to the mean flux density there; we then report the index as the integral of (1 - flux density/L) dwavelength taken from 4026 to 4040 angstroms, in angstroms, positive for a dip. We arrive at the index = -1.0 angstroms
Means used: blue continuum 5.65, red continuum 7.22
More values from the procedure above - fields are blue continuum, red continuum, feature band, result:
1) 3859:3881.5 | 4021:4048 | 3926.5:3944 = 8.9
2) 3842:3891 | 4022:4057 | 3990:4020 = -3.7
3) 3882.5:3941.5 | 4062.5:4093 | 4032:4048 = -1.2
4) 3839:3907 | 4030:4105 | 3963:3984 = 6.3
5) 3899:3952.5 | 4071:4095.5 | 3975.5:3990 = -2.0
